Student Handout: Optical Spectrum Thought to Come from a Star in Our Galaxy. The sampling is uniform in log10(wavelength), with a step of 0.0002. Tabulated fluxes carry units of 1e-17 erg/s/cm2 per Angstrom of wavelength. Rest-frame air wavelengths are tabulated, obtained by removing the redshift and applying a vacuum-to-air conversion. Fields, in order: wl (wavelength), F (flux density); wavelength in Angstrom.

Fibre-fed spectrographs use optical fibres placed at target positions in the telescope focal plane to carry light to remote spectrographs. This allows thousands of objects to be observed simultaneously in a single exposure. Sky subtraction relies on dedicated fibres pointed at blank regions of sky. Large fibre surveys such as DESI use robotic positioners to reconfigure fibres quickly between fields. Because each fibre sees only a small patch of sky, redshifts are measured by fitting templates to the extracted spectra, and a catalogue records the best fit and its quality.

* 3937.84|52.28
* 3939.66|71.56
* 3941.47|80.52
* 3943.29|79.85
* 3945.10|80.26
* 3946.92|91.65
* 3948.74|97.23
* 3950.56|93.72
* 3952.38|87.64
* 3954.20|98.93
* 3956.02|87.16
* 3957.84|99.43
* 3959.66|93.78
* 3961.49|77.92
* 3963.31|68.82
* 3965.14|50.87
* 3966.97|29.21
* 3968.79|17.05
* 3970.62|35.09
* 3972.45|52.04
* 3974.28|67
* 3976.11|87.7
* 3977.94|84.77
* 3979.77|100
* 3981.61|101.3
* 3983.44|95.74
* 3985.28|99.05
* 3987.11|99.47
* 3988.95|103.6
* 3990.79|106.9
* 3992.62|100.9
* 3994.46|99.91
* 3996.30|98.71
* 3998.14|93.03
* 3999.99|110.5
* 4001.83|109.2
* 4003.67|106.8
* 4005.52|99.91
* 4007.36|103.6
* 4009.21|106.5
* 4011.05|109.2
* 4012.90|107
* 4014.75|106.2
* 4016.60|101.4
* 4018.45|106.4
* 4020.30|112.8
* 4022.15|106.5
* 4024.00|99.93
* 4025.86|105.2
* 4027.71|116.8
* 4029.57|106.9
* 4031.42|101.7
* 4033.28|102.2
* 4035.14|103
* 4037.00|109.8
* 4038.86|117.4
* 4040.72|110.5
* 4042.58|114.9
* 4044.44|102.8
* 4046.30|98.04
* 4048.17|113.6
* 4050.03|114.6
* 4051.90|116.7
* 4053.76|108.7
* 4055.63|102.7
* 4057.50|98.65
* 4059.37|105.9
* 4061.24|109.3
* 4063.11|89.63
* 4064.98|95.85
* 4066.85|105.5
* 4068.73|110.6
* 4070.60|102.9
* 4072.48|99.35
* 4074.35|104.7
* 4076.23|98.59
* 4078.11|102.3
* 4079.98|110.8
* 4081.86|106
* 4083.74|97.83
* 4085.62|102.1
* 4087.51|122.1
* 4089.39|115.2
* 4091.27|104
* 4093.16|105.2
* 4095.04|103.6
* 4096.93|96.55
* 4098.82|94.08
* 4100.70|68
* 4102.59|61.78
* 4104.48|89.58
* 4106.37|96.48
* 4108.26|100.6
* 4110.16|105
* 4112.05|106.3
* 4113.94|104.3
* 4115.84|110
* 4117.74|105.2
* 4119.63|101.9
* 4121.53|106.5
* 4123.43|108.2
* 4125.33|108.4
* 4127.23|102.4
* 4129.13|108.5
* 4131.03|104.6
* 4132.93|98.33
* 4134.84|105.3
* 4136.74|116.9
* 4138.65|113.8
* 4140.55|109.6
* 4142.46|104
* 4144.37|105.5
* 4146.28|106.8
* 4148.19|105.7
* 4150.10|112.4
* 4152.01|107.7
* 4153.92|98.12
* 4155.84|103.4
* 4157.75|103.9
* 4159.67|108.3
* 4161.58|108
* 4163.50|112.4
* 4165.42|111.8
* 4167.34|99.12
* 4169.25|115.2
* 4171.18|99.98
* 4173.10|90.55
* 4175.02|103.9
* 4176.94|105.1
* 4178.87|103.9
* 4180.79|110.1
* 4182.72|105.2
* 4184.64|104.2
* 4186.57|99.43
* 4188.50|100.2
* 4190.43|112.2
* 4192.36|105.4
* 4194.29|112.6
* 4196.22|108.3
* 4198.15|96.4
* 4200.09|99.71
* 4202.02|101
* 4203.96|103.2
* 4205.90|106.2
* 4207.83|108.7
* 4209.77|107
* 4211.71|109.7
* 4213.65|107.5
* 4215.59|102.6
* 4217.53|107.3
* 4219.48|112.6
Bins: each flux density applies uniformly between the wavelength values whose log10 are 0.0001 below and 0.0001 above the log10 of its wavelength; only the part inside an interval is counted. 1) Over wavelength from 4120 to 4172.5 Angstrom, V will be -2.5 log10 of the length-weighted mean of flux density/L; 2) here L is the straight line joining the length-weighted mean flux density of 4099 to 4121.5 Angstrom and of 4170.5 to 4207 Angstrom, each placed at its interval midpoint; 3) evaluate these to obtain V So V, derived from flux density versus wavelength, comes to -0.077 mag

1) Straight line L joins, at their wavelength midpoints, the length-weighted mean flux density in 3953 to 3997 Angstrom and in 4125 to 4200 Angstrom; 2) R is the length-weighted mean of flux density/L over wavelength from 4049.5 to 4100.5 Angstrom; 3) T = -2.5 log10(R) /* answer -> -0.11 mag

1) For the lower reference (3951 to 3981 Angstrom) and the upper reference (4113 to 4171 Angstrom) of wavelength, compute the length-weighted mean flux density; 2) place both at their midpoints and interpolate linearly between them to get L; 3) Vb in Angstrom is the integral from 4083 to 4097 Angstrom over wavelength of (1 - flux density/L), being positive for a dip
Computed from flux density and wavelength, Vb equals -1.5 Angstrom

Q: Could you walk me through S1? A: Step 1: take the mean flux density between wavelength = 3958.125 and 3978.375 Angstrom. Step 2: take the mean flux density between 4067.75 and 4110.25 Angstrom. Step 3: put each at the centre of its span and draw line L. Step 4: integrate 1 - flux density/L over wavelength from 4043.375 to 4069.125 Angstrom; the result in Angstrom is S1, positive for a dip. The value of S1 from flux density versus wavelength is -4.62 Angstrom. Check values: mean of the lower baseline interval 61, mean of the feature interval 105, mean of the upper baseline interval 99.8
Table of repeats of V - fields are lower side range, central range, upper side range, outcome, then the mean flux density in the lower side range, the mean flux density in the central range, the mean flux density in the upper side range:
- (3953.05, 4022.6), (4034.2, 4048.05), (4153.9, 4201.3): -0.15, 90.3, 108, 105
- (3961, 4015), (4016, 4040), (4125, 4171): -0.16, 87.5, 107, 107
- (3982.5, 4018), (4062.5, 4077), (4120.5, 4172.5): 0.04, 103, 101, 107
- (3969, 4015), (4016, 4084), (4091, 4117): -0.12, 94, 106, 96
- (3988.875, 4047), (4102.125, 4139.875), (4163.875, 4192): 0.02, 106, 103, 105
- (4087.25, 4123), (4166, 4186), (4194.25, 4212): -0.01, 99.5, 104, 105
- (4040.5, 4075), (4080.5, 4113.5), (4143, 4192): 0.07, 105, 98.7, 105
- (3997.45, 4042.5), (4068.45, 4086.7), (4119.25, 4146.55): 0.03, 107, 103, 107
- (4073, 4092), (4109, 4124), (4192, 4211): 0.00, 106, 106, 105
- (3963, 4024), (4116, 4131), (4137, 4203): -0.05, 90.7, 106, 106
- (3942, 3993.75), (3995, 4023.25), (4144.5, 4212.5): -0.21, 81.8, 105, 105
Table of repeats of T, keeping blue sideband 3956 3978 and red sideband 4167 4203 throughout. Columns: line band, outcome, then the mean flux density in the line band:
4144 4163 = -0.09 mag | 106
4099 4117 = -0.05 mag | 93.7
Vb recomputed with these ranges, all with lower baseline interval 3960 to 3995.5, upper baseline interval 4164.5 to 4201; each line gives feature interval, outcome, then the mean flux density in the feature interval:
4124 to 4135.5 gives -0.8 Angstrom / 105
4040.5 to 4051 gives -2.7 Angstrom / 109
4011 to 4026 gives -4.1 Angstrom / 106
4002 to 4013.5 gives -3.3 Angstrom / 106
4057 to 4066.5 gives -1.2 Angstrom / 100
